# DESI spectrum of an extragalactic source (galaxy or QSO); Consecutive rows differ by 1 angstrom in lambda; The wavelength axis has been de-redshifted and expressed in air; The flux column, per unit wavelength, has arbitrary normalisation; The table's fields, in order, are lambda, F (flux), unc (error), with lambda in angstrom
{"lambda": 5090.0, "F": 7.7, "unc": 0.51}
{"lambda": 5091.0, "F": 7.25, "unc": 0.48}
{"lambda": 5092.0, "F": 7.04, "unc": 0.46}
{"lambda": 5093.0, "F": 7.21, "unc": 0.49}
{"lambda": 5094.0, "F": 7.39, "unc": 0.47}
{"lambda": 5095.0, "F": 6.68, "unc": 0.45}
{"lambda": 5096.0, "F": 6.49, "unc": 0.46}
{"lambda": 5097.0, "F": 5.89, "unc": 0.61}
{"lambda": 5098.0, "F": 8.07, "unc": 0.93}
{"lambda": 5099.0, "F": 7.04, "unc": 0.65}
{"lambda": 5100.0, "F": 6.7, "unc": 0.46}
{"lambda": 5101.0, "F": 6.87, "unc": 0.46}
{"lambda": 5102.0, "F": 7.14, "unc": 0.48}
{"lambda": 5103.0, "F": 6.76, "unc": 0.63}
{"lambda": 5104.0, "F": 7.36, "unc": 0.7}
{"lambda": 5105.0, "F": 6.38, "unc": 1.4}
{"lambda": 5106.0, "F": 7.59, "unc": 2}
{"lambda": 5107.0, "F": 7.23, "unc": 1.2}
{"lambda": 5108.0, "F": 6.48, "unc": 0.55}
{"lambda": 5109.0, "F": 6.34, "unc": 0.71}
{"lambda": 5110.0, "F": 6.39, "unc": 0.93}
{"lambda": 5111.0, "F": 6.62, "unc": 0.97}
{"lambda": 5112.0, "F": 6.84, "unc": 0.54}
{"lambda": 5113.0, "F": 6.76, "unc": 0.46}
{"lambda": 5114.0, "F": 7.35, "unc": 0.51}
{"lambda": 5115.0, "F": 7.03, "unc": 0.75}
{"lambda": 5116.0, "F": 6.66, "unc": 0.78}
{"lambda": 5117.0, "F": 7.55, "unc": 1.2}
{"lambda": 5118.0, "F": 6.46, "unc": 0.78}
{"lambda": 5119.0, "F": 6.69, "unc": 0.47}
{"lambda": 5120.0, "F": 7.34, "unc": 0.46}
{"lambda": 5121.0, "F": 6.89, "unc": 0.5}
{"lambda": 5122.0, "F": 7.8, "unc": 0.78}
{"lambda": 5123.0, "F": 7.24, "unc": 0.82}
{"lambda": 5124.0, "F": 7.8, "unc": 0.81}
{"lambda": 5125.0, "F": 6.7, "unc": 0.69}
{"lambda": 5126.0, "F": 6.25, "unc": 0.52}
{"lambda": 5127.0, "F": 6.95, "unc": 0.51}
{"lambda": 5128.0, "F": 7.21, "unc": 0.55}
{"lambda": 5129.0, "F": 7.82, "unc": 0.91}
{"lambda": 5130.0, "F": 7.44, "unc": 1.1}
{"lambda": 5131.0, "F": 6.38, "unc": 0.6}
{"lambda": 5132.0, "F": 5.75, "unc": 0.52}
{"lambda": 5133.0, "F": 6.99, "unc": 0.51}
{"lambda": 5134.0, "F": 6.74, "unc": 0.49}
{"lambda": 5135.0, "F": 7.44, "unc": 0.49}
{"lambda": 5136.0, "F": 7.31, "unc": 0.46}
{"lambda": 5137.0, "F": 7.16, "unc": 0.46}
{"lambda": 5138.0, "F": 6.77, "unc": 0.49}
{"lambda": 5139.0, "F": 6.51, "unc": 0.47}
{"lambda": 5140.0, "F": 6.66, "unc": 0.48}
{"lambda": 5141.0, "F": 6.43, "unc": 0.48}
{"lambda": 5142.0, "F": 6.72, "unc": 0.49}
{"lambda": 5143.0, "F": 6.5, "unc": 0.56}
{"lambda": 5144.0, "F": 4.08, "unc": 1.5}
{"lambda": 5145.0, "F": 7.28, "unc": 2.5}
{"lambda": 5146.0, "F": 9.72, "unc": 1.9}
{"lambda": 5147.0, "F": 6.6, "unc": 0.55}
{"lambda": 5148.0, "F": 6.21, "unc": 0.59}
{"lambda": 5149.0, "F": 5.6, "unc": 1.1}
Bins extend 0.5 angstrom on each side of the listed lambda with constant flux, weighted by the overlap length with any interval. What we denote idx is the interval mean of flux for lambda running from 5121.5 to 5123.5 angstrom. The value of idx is 7.52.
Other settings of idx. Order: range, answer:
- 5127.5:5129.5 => 7.52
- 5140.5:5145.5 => 6.2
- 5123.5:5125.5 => 7.25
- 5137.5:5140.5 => 6.65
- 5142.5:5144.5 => 5.29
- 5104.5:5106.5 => 6.98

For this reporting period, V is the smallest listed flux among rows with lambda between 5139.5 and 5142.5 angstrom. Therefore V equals 6.43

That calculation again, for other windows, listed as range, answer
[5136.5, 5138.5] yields 6.77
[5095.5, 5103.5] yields 5.89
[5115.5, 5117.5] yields 6.66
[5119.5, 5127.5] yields 6.25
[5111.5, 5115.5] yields 6.76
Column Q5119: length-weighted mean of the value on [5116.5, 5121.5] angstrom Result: 6.99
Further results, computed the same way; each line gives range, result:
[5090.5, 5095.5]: 7.11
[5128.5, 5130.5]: 7.63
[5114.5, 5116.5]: 6.85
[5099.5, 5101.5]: 6.79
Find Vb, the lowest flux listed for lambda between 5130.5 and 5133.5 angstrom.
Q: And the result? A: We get 5.75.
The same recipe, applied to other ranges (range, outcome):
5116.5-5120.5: 6.46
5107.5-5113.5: 6.34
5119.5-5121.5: 6.89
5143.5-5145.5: 4.08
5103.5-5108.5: 6.38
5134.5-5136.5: 7.31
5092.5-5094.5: 7.21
